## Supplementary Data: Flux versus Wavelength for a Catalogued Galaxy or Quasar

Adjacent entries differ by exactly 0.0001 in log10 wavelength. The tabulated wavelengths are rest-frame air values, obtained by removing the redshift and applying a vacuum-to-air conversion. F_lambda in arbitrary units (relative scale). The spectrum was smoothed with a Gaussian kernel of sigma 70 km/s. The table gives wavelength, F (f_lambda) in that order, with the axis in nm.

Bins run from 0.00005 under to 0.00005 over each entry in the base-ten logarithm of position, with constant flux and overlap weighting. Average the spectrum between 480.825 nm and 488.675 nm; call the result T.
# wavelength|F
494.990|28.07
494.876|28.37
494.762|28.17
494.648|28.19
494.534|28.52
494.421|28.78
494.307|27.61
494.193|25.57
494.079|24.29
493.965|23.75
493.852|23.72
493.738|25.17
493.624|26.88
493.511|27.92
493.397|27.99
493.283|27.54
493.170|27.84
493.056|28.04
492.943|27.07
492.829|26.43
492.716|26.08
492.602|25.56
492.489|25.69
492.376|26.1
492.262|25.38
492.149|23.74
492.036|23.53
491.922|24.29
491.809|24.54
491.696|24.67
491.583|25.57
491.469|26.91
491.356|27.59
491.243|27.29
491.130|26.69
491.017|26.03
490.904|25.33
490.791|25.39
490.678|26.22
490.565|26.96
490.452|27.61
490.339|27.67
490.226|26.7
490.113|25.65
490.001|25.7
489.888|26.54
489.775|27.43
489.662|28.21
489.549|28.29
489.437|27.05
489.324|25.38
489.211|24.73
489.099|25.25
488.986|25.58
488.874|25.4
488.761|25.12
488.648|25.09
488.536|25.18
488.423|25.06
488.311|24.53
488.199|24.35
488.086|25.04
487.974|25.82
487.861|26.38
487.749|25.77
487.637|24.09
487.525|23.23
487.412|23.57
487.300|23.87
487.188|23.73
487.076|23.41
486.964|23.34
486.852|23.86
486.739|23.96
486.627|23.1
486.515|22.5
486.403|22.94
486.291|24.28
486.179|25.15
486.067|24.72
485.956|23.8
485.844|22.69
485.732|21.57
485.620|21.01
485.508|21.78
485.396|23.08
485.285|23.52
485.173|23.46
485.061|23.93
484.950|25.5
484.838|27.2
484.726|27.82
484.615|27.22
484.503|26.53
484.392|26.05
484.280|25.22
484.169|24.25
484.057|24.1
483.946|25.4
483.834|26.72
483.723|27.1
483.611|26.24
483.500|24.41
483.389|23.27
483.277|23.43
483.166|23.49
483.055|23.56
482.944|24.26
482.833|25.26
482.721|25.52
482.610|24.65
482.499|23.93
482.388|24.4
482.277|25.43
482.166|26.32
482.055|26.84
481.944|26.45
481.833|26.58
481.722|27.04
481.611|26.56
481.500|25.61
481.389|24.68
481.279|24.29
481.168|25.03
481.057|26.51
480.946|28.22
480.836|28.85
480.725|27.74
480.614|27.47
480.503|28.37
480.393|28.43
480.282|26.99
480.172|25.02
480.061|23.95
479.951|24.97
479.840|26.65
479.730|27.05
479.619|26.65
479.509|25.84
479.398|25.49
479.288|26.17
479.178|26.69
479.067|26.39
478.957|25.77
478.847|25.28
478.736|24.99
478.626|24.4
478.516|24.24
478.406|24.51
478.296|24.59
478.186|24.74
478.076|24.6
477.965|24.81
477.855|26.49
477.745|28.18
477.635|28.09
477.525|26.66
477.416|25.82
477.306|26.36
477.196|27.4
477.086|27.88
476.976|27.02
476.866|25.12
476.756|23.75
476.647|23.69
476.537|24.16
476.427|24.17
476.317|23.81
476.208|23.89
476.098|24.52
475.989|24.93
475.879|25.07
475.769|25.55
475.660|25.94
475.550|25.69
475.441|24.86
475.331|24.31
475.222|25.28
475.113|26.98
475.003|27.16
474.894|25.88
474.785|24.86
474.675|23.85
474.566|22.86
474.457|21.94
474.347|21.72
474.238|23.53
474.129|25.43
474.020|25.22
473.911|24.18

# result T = 24.8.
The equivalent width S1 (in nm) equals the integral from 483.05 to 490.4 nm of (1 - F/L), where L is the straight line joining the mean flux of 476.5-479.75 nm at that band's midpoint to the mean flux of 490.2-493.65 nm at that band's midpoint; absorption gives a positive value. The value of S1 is 0.35 nm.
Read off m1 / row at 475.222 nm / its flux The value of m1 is 25.28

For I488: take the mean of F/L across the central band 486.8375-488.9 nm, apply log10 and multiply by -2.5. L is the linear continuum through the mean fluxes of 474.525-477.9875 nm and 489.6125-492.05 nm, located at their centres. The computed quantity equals 0.06 mag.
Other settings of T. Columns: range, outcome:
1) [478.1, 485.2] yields 25.7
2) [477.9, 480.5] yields 25.6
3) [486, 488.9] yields 24.4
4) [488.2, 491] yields 26.1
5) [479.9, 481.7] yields 26.4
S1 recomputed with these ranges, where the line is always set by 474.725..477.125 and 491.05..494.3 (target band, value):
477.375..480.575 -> -0.08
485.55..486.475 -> 0.09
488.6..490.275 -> -0.02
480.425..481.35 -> -0.06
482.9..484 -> 0.03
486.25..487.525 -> 0.11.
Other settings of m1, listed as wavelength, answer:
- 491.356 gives 27.59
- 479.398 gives 25.49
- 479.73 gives 27.05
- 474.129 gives 25.43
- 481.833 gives 26.58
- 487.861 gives 26.38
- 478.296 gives 24.59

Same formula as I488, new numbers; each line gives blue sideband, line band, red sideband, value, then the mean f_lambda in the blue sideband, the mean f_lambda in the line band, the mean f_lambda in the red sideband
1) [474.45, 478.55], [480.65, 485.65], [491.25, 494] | 0.010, 25.3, 25.3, 26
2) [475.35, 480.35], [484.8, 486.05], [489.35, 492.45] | 0.110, 25.5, 23.4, 26.2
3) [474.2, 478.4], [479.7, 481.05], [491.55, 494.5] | -0.067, 25.2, 27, 25.9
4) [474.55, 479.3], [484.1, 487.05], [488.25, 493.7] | 0.074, 25.4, 24.2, 26.2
